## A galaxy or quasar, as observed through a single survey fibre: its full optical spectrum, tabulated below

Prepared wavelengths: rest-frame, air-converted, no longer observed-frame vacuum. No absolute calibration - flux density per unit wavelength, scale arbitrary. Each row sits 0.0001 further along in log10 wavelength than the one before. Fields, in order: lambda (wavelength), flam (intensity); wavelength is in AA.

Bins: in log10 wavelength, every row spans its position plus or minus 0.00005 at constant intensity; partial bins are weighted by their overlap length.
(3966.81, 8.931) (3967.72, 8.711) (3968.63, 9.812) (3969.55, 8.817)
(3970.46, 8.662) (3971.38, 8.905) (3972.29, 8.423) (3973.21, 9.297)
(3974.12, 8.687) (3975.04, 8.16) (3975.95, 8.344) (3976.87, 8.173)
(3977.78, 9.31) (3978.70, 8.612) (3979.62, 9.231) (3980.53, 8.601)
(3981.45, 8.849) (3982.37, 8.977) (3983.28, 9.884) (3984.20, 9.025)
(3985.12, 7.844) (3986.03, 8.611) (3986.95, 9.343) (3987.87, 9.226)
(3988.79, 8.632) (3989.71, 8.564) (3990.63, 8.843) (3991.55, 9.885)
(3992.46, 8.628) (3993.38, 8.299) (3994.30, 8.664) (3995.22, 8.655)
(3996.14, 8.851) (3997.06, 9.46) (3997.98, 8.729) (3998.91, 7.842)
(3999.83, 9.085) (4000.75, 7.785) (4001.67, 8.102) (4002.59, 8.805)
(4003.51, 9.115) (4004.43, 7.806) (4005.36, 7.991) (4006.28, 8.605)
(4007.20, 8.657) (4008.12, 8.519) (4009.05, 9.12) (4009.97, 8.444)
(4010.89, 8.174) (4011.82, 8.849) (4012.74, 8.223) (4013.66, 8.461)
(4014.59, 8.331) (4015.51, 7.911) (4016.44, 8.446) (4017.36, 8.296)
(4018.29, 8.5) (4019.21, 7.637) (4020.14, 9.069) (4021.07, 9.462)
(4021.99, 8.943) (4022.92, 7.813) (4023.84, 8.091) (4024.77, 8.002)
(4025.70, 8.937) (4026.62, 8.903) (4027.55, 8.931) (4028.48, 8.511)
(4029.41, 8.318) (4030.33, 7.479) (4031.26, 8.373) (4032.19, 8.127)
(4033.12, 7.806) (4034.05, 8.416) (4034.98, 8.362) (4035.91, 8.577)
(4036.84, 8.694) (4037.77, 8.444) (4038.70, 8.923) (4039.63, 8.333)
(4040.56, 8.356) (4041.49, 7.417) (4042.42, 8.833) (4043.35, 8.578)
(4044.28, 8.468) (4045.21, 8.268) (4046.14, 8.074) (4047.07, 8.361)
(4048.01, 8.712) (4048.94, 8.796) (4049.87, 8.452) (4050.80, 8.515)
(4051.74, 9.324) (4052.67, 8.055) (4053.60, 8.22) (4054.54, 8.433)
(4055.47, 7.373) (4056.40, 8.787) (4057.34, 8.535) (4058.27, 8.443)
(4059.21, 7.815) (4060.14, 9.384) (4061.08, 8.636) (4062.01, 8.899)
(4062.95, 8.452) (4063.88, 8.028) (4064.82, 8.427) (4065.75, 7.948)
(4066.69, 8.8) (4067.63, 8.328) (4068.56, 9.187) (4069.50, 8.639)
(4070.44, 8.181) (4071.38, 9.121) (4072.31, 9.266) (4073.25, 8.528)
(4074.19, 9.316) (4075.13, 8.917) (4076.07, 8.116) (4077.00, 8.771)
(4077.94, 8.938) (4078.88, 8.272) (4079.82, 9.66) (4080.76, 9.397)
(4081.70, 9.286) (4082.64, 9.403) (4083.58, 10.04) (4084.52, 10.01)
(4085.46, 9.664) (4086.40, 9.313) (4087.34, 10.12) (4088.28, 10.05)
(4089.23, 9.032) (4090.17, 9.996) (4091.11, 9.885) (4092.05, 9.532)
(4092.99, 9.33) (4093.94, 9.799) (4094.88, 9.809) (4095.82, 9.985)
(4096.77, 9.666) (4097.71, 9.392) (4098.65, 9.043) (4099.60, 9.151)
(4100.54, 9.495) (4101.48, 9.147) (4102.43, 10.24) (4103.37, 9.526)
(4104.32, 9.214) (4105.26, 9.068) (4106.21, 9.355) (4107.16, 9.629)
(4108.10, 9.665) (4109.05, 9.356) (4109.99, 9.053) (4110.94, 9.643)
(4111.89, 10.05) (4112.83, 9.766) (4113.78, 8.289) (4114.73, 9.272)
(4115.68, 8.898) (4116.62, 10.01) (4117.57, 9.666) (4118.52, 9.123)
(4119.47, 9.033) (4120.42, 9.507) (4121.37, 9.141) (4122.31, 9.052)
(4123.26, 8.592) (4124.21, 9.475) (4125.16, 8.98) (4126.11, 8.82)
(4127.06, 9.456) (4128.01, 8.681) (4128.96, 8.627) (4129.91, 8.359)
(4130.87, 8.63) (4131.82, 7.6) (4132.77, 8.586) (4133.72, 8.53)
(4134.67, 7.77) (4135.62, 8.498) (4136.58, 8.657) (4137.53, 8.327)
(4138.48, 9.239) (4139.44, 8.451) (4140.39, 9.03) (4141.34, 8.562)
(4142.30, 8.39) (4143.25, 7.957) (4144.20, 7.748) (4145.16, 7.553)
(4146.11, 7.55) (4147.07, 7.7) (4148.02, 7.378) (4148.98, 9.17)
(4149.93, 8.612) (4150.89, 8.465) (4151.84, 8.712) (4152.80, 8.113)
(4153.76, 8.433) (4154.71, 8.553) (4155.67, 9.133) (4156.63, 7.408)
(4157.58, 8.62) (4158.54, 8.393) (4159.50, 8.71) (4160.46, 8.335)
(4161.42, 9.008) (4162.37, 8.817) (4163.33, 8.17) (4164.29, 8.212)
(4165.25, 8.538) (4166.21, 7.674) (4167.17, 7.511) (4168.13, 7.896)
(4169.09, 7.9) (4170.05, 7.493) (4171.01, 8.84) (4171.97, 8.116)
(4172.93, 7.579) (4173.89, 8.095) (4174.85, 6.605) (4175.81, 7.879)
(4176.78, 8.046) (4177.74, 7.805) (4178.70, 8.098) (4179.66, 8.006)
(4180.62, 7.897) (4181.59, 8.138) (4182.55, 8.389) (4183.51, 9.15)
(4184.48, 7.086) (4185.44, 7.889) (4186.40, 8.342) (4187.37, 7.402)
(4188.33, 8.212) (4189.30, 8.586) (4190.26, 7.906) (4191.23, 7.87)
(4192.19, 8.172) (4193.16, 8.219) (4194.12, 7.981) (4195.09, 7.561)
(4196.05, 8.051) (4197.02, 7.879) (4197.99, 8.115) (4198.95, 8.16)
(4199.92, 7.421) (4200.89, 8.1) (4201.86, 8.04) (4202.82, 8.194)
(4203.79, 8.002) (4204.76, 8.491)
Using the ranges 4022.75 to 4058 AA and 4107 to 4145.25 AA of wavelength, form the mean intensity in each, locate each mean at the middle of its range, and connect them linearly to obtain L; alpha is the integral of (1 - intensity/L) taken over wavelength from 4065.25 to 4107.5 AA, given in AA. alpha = -3.1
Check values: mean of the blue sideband 8.39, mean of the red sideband 8.88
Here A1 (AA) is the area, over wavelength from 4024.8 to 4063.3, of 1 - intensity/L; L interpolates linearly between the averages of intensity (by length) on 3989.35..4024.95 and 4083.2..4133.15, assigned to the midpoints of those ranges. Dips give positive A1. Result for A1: 1.7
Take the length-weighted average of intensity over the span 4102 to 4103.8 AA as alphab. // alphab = 9.91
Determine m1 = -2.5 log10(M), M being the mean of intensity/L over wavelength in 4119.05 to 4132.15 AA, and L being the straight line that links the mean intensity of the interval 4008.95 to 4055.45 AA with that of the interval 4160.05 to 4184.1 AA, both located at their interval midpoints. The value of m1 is -0.09 mag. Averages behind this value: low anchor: 8.42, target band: 8.87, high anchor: 8.08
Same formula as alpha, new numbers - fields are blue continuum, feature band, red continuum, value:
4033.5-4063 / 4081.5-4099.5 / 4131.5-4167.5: -2.65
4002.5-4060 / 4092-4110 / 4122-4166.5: -2.22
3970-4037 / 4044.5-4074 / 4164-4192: -0.47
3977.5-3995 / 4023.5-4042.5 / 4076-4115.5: 1.59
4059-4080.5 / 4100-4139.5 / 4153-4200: -3.04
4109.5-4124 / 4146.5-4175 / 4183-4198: 1.03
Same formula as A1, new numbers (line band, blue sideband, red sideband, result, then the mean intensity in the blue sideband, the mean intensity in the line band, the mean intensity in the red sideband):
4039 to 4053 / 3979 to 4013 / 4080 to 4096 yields 1.20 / 8.7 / 8.45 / 9.68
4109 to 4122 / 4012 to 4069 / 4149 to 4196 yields -1.68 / 8.43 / 9.34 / 8.15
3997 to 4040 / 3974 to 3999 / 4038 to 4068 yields 0.88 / 8.8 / 8.44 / 8.44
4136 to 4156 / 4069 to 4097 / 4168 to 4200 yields 0.28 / 9.33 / 8.36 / 7.97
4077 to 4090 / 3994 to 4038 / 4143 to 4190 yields -1.80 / 8.46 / 9.46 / 8.12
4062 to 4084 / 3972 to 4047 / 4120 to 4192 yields -1.00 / 8.55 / 8.83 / 8.3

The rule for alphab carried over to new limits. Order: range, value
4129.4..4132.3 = 8.19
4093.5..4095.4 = 9.84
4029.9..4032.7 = 7.98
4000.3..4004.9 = 8.32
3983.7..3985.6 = 8.48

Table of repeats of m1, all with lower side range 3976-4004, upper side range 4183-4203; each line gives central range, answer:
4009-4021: 0.03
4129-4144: -0.03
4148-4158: -0.04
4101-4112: -0.14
